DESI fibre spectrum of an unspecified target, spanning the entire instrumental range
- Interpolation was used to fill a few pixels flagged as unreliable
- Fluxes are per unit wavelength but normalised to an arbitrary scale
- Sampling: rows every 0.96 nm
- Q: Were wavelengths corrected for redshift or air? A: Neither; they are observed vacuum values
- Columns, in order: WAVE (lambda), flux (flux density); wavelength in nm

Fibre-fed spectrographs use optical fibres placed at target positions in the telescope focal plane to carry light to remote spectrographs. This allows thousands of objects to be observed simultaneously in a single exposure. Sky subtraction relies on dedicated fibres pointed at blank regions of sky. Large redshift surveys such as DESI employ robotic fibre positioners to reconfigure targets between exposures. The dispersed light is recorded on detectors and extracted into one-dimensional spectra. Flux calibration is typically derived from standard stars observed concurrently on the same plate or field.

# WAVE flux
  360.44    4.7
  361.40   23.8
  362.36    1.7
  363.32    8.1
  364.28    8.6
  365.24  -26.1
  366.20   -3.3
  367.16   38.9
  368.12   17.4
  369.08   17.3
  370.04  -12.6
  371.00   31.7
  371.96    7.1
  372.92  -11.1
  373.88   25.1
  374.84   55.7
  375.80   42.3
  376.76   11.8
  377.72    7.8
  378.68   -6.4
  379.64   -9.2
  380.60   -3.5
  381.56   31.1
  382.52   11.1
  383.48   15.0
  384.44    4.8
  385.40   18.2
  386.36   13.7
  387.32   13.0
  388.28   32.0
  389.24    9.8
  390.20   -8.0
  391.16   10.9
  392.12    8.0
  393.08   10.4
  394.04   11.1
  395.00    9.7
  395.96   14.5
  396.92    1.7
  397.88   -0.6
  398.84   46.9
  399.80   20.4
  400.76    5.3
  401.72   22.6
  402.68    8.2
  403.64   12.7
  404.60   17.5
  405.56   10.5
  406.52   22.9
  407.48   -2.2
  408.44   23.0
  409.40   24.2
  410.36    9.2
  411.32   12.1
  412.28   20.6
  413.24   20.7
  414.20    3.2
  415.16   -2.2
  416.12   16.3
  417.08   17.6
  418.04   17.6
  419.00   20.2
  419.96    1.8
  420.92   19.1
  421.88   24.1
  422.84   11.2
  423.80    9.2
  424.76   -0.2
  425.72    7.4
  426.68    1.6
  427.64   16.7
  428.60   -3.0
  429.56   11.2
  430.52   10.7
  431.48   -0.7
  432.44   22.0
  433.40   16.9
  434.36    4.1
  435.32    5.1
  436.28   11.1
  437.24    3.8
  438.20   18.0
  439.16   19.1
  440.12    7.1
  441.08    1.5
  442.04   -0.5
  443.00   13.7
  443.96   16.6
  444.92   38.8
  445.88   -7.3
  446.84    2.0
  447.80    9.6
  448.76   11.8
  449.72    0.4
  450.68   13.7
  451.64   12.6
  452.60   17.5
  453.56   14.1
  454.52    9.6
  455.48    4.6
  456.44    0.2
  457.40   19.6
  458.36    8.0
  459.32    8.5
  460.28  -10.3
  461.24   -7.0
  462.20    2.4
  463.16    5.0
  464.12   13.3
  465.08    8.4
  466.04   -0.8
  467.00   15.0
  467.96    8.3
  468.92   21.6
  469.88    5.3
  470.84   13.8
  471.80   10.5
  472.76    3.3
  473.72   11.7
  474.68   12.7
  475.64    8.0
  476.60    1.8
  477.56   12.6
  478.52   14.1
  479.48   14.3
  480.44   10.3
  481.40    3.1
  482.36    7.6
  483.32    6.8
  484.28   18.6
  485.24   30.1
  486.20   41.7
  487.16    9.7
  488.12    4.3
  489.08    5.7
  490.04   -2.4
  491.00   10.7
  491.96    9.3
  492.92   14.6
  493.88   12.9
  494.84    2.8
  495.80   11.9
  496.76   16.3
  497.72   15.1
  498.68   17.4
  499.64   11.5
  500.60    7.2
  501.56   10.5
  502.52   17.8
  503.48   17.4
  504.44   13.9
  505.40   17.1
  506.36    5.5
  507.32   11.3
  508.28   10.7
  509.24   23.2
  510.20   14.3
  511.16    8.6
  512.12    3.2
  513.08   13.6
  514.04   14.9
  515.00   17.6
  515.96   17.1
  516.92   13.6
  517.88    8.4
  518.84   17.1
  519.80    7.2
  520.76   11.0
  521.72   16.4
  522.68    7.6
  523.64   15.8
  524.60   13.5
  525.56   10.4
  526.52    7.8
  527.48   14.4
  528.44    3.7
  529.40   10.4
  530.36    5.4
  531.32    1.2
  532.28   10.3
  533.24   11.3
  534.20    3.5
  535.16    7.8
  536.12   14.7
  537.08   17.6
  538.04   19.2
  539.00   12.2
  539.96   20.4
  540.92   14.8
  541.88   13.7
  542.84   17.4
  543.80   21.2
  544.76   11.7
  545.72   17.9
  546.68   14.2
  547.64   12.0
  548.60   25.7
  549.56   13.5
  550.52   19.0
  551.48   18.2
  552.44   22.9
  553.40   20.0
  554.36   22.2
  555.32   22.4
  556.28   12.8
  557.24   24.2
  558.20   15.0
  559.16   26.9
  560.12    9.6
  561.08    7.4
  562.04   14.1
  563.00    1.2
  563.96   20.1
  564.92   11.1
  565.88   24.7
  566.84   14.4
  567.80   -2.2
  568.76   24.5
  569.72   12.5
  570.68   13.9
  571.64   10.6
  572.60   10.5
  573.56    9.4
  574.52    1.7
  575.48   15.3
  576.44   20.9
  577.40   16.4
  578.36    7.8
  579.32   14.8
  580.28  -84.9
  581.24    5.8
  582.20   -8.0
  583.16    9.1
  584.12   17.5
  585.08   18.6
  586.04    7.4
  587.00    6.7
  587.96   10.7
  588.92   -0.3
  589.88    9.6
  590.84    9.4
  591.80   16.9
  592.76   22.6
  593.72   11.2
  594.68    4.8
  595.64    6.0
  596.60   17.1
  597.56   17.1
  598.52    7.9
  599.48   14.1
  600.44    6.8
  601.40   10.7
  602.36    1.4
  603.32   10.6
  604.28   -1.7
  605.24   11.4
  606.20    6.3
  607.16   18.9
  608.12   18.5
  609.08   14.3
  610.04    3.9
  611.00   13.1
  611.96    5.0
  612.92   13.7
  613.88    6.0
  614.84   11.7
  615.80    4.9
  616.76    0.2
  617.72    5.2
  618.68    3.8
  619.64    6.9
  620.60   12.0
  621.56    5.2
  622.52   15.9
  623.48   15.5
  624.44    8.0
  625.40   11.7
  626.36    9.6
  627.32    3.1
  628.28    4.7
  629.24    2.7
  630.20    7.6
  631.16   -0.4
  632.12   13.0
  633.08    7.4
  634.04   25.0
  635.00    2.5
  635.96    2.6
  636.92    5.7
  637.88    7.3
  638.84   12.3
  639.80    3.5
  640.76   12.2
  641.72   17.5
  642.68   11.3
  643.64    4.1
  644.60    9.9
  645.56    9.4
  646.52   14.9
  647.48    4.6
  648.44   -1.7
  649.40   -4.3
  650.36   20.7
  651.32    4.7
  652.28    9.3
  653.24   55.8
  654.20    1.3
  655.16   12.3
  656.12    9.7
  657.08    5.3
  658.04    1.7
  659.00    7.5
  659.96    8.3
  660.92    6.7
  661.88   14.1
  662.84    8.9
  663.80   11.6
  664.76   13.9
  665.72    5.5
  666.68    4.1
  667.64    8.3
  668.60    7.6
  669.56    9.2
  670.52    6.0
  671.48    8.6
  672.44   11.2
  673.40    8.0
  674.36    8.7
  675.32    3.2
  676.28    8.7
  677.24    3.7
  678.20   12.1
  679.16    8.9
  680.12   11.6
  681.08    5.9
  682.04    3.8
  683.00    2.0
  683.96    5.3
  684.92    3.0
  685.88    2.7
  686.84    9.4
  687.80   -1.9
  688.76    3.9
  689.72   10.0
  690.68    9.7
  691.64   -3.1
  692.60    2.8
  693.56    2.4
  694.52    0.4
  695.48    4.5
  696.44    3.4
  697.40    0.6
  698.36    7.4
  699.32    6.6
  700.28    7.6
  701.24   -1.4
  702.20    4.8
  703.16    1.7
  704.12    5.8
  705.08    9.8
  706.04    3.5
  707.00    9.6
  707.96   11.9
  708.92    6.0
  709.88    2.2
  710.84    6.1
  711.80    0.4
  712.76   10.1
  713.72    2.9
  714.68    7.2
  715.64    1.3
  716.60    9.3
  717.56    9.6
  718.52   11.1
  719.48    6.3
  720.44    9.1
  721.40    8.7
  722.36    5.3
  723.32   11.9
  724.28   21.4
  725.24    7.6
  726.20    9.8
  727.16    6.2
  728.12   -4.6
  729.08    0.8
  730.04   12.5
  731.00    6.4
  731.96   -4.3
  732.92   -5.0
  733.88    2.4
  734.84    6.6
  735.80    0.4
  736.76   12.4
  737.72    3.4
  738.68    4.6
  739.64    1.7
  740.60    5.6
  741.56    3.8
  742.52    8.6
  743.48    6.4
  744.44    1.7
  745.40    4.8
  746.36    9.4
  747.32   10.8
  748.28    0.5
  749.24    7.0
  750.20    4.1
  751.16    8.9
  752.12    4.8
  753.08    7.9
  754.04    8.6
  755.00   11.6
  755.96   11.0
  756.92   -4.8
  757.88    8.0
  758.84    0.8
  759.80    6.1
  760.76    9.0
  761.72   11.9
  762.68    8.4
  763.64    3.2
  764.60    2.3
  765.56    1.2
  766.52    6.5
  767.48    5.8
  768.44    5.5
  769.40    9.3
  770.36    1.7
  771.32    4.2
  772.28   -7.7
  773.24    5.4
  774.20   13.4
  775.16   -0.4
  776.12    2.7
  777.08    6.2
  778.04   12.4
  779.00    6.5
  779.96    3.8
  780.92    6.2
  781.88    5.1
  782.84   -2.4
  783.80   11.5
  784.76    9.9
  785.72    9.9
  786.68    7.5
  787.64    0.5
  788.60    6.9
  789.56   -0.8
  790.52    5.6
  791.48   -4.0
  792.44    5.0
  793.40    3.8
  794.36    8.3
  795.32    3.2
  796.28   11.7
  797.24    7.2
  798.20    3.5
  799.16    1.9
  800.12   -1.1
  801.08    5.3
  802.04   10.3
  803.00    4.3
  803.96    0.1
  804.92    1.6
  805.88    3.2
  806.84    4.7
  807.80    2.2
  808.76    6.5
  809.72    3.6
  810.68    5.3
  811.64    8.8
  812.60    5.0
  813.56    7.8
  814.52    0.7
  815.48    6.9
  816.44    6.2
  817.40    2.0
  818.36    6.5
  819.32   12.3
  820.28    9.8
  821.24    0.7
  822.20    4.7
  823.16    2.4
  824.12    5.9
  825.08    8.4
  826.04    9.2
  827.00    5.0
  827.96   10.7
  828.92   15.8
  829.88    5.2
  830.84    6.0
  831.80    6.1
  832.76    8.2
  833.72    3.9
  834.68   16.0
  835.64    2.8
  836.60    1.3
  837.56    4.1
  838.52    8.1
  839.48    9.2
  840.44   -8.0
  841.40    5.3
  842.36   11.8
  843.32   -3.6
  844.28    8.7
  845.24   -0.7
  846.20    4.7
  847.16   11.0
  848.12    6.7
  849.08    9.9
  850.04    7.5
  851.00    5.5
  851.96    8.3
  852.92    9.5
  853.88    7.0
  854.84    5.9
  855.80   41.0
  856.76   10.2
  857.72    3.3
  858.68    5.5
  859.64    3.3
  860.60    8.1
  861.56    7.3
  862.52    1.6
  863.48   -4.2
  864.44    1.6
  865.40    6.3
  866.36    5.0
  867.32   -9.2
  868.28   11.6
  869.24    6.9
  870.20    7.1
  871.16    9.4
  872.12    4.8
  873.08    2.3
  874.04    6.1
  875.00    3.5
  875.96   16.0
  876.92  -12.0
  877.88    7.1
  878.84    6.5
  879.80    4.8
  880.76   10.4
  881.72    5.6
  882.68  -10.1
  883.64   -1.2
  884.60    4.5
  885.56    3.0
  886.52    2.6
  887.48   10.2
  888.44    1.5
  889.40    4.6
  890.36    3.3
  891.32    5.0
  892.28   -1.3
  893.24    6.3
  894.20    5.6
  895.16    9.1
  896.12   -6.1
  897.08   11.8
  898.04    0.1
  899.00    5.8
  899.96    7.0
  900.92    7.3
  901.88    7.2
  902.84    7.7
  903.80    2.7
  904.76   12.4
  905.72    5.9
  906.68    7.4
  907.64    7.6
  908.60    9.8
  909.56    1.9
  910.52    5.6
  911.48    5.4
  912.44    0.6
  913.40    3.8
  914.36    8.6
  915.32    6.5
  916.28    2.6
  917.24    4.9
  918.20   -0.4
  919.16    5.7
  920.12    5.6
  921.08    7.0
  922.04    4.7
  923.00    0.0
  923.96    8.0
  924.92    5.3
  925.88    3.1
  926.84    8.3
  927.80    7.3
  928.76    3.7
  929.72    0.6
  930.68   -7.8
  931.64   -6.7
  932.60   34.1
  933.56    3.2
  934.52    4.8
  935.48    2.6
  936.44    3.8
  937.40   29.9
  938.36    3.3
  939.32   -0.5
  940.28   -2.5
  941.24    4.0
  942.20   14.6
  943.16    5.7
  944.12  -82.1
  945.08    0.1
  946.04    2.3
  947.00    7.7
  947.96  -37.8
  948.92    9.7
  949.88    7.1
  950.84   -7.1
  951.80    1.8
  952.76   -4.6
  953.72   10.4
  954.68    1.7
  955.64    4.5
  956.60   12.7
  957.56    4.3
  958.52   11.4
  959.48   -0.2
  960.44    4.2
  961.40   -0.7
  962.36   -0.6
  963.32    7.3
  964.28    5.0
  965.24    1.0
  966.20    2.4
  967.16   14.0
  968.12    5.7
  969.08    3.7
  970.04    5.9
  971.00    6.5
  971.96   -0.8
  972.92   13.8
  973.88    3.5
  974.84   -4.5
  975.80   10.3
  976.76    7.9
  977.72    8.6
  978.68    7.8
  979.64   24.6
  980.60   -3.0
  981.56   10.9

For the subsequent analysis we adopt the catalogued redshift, 0.30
